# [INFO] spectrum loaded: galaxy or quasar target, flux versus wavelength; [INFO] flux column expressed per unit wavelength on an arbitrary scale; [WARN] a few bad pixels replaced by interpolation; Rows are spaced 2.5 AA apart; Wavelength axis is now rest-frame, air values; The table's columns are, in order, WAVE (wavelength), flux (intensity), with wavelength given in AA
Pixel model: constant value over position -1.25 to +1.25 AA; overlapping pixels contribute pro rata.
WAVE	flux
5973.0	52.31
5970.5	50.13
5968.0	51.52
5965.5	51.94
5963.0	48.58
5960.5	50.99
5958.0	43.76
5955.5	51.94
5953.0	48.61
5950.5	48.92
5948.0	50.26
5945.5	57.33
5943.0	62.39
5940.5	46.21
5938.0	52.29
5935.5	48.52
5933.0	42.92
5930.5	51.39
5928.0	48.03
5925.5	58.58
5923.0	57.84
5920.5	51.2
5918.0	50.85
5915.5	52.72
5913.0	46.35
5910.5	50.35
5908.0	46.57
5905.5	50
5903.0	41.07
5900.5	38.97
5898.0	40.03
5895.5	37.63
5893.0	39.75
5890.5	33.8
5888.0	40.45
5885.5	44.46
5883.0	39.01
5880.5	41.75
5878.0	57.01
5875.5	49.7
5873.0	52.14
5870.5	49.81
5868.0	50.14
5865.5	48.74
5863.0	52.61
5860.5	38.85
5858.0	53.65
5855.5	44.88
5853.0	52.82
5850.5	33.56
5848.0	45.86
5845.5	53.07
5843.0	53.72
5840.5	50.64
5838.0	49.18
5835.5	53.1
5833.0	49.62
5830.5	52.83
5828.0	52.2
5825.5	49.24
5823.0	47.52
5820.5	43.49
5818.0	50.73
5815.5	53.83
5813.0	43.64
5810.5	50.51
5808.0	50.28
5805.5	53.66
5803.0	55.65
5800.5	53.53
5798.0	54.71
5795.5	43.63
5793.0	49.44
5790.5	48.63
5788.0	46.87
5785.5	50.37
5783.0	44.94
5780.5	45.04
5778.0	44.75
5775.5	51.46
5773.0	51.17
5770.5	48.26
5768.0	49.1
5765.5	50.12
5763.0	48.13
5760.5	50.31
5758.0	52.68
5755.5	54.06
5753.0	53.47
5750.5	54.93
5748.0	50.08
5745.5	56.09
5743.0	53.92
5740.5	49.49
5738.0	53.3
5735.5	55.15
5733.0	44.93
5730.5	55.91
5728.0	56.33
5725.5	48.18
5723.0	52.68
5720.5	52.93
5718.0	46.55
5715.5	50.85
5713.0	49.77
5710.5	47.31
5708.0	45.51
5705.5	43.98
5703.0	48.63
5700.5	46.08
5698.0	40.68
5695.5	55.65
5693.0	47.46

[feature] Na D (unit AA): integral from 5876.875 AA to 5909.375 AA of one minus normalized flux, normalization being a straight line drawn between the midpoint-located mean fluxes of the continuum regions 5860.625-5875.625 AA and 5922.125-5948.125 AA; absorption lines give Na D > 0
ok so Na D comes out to 5.37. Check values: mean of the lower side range 49.7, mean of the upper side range 52.4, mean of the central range 42.3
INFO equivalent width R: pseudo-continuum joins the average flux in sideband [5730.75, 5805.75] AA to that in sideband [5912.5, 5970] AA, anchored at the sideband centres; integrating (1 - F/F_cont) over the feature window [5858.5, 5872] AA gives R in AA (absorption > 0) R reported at 0.65 AA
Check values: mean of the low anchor 50.6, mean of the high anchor 51.1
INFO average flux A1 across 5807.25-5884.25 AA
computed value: 48.8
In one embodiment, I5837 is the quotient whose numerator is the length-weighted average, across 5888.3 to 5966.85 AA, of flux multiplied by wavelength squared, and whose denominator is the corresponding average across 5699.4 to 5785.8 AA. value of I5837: 1.03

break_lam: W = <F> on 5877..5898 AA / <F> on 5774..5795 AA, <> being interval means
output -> 0.87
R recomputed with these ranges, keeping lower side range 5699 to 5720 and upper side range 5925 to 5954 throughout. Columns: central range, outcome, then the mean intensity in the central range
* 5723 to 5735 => -1.0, 51.7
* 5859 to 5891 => 2.4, 46.4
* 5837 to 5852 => 0.6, 47.7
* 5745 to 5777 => -2.1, 51.4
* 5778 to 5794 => 0.5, 47.3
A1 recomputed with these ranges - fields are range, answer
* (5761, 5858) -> 49.3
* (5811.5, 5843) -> 49.8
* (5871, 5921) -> 45.2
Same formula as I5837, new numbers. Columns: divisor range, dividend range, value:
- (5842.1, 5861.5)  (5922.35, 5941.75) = 1.10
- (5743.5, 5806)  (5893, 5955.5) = 1.02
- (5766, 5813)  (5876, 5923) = 0.95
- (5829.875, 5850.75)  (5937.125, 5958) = 1.08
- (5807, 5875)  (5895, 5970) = 1.04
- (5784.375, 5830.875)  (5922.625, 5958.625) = 1.07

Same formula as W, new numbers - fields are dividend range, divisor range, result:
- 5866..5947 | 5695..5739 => 0.96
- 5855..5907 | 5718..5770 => 0.87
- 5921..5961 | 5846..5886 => 1.08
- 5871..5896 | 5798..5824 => 0.87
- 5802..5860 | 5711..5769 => 0.96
